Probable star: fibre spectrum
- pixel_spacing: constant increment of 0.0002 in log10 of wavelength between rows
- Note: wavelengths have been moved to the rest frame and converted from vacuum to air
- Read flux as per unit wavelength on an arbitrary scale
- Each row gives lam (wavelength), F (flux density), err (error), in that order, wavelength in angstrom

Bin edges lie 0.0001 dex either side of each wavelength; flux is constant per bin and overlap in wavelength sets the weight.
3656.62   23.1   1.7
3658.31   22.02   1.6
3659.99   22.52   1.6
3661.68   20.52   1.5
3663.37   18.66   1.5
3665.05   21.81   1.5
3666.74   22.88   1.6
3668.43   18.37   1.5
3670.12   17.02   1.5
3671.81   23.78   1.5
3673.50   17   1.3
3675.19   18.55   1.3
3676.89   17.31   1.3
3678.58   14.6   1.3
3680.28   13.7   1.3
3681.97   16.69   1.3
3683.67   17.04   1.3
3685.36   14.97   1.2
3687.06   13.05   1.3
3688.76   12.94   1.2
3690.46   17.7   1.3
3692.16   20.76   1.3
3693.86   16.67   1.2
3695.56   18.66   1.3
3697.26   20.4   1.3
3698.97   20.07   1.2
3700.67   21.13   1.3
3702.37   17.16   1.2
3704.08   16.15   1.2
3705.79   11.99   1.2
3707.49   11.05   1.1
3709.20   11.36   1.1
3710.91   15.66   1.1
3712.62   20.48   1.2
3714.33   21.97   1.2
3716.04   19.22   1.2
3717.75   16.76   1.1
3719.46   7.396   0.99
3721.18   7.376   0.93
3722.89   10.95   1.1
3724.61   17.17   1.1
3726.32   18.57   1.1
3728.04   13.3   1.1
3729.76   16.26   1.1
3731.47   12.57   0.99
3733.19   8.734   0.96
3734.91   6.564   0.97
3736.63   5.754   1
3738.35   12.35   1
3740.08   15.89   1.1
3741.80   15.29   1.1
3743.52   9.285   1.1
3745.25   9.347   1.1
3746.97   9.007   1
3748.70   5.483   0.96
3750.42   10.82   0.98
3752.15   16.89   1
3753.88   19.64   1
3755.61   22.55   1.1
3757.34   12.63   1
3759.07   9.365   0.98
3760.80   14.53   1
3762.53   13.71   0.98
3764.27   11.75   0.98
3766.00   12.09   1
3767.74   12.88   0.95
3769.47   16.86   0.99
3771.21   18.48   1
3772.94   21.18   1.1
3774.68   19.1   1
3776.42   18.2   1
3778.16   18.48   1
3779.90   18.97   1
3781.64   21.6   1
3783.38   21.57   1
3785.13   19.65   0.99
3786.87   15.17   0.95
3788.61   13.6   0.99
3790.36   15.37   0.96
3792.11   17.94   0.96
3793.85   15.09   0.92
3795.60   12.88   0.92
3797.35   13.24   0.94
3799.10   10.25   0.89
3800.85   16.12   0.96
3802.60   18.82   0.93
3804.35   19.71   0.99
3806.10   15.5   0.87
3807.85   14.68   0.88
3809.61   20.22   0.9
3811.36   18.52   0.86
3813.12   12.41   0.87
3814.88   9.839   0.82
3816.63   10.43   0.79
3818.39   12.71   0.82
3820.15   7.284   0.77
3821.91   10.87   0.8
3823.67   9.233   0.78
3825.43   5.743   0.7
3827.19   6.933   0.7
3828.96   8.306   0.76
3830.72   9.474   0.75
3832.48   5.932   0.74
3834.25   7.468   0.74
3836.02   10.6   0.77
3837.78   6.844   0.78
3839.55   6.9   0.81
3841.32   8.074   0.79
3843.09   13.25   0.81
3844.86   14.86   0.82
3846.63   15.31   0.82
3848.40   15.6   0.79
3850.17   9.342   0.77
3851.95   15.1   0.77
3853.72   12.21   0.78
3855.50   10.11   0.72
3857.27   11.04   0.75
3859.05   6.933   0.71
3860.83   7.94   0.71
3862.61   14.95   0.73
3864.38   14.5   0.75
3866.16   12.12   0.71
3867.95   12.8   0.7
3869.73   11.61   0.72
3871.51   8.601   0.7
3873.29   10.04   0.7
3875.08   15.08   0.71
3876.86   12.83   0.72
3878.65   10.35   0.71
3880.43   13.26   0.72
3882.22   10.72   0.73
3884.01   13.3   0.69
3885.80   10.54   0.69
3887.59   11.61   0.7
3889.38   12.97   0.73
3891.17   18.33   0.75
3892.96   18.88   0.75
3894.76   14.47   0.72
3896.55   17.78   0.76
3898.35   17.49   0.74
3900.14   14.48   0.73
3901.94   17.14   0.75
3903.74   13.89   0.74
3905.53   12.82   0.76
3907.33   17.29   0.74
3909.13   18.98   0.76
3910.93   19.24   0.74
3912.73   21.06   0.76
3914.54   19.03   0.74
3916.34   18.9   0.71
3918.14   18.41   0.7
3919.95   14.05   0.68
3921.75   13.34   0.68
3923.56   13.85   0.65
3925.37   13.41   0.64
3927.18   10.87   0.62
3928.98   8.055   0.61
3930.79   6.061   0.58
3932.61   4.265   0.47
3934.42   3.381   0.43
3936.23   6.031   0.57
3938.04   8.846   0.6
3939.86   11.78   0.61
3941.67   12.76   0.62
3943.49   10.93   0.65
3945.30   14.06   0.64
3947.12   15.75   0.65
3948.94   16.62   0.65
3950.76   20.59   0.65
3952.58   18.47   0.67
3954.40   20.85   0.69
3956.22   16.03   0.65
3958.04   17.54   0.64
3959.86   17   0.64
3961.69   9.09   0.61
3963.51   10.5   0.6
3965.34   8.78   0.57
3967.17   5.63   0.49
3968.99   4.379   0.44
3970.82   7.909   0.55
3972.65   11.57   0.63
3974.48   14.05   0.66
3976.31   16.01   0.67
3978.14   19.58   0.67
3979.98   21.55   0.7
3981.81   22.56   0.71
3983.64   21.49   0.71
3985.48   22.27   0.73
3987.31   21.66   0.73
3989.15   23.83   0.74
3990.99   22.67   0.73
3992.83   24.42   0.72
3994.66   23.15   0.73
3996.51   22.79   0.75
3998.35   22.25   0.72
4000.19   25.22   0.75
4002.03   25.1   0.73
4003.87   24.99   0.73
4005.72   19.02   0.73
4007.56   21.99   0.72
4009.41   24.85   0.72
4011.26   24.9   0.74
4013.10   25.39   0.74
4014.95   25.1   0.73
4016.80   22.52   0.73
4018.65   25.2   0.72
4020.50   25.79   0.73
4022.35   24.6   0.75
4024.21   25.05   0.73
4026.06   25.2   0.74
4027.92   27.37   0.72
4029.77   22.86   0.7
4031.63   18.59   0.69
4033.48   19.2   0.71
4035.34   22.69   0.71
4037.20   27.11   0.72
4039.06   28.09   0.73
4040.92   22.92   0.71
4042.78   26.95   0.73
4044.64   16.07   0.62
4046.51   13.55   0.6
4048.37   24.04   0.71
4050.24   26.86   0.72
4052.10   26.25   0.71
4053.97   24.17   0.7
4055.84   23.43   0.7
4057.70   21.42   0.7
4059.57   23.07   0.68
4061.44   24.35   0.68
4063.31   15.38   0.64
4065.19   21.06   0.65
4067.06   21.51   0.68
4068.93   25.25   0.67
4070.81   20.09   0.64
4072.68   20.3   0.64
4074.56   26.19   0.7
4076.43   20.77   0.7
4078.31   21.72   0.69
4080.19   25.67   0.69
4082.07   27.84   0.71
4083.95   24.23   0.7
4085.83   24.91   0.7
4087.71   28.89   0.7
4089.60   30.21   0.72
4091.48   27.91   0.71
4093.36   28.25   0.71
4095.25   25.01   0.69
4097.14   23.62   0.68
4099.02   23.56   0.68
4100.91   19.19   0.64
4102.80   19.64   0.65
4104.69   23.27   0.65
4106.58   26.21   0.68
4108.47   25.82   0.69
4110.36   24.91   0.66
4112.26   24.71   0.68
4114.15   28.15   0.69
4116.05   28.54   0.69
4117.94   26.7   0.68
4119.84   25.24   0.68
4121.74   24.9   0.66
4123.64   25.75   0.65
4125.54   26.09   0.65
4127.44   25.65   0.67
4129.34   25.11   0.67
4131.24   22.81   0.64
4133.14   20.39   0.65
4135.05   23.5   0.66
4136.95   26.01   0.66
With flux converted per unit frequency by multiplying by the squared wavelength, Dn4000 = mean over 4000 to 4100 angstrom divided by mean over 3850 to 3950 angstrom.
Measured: 1.96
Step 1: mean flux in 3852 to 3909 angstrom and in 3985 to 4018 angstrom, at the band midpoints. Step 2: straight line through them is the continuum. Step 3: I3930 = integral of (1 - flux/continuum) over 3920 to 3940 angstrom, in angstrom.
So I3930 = 9.36 angstrom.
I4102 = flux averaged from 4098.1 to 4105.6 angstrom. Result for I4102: 21.4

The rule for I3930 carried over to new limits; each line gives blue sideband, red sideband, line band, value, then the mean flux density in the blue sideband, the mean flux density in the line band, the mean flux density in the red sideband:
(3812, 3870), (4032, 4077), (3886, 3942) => 2.29 angstrom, 10.5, 13.8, 22.5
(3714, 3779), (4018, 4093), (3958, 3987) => 9.19 angstrom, 13.8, 14.4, 23.7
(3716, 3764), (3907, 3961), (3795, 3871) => 9.16 angstrom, 12.6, 11.8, 14.2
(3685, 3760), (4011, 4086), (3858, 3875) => 6.56 angstrom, 14.3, 11.2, 23.3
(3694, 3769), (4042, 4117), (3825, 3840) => 8.19 angstrom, 14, 7.65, 23.8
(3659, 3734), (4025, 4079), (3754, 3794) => 2.90 angstrom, 16.6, 16.6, 22.6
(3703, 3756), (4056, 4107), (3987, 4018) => -3.23 angstrom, 13.3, 23.6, 23.7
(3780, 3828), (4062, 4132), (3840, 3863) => 6.09 angstrom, 14.3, 11.7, 24.5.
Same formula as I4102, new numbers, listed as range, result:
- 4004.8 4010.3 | 21.9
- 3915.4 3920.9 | 17.1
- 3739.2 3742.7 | 15.5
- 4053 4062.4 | 23.3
